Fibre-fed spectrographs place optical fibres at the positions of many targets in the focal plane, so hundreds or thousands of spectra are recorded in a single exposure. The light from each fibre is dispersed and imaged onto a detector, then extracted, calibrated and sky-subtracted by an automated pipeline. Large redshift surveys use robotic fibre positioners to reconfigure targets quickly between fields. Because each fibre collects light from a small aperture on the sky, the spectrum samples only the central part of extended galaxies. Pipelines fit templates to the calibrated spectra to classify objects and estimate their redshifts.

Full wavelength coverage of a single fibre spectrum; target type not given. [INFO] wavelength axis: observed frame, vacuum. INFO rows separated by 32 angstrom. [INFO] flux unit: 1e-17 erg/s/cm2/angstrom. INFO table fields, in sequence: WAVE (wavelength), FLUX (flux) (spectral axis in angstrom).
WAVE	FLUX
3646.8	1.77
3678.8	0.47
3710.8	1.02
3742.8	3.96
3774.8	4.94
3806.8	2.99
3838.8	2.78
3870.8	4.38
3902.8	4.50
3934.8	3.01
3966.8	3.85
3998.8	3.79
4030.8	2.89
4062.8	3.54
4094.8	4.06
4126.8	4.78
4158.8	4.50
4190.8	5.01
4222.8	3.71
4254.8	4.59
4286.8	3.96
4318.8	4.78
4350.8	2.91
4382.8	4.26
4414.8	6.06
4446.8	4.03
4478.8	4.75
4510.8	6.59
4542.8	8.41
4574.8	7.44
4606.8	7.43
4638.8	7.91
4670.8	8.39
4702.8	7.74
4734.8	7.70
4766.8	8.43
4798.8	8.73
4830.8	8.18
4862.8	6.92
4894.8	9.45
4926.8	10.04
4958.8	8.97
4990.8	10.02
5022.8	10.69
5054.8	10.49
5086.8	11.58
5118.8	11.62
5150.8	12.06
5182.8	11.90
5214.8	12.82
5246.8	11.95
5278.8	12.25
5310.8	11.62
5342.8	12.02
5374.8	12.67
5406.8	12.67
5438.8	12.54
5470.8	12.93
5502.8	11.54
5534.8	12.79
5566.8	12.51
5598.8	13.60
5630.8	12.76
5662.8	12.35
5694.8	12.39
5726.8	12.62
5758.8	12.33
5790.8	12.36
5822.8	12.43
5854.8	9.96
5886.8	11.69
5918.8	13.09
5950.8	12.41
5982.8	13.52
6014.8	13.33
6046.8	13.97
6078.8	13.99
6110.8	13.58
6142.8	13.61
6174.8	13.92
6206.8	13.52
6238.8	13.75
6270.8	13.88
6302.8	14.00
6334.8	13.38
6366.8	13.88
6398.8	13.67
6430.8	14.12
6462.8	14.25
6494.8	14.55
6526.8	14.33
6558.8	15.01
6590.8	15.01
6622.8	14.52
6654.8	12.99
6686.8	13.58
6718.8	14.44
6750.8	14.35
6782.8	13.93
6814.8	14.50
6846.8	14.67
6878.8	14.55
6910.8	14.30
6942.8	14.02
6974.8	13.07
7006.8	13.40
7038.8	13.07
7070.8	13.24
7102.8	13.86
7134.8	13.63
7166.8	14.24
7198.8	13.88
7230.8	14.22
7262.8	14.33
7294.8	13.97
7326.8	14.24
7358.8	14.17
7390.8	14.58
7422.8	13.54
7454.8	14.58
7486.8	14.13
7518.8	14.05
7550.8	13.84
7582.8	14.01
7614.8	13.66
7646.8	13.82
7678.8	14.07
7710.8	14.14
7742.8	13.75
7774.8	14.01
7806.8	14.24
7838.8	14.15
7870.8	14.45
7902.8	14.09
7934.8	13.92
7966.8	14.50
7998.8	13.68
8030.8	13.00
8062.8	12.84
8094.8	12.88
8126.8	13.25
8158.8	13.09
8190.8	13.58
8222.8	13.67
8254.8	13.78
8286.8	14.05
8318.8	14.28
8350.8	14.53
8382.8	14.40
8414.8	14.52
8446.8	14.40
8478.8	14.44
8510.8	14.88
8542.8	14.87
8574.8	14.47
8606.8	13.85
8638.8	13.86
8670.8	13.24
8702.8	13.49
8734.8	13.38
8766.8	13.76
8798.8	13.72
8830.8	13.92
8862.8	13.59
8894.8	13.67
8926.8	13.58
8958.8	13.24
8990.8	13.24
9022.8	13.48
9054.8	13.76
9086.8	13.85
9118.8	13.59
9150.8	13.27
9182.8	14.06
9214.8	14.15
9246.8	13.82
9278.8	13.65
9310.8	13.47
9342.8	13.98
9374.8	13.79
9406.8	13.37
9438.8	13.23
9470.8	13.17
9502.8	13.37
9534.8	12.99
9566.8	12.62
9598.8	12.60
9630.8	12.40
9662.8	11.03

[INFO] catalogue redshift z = 0.131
